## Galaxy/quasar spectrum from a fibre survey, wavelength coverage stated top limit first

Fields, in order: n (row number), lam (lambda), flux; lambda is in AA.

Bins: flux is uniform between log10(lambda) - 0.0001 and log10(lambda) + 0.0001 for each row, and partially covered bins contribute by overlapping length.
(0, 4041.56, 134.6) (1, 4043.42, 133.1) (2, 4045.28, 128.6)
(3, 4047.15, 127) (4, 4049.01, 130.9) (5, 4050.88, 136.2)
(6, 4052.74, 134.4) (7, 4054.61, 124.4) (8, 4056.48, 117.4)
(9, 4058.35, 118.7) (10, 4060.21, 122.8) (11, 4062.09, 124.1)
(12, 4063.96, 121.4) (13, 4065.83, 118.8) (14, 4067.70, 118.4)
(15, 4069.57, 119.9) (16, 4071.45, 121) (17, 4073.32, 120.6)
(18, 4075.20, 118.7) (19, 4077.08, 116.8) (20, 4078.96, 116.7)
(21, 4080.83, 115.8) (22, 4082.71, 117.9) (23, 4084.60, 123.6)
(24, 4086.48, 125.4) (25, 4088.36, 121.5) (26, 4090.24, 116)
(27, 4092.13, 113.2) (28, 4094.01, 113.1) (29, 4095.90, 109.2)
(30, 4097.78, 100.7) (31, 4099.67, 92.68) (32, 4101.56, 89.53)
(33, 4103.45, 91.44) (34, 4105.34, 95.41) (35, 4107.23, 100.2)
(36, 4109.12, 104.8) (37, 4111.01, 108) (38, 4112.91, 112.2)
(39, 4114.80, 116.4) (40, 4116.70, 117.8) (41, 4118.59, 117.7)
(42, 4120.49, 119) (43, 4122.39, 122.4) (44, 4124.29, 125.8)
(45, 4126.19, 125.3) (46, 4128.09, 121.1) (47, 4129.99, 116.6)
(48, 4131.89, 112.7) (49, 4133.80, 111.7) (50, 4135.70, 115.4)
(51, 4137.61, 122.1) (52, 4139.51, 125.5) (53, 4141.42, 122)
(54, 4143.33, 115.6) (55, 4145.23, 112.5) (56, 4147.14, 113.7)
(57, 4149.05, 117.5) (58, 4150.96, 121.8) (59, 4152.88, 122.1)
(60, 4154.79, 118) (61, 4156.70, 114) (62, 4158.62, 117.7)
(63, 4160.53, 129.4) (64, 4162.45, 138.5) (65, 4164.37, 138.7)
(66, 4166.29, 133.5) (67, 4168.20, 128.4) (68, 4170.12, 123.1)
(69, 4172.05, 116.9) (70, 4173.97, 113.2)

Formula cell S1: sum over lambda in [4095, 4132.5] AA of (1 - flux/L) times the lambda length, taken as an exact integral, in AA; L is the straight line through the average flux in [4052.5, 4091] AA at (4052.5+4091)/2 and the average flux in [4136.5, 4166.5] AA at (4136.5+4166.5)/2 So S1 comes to 3.56 AA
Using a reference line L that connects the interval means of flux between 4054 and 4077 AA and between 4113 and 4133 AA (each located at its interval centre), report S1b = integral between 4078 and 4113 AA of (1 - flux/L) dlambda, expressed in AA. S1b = 3.21 AA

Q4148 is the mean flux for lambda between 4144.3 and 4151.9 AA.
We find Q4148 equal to 116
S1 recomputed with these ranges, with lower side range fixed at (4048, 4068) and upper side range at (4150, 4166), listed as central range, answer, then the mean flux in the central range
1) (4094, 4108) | 3.0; 98.1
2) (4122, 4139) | 0.8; 119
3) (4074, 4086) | 0.6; 118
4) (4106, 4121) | 1.6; 112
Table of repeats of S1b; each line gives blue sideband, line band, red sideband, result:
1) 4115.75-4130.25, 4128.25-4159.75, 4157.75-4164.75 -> 2.1 AA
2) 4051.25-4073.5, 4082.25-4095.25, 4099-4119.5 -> -0.7 AA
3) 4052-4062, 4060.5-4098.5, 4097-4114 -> -1.9 AA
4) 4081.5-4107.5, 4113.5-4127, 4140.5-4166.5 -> -0.7 AA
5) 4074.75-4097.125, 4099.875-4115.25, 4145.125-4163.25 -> 2.2 AA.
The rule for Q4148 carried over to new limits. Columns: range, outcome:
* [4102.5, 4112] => 100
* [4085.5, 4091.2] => 121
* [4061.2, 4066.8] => 122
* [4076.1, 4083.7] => 117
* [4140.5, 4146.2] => 117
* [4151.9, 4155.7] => 120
